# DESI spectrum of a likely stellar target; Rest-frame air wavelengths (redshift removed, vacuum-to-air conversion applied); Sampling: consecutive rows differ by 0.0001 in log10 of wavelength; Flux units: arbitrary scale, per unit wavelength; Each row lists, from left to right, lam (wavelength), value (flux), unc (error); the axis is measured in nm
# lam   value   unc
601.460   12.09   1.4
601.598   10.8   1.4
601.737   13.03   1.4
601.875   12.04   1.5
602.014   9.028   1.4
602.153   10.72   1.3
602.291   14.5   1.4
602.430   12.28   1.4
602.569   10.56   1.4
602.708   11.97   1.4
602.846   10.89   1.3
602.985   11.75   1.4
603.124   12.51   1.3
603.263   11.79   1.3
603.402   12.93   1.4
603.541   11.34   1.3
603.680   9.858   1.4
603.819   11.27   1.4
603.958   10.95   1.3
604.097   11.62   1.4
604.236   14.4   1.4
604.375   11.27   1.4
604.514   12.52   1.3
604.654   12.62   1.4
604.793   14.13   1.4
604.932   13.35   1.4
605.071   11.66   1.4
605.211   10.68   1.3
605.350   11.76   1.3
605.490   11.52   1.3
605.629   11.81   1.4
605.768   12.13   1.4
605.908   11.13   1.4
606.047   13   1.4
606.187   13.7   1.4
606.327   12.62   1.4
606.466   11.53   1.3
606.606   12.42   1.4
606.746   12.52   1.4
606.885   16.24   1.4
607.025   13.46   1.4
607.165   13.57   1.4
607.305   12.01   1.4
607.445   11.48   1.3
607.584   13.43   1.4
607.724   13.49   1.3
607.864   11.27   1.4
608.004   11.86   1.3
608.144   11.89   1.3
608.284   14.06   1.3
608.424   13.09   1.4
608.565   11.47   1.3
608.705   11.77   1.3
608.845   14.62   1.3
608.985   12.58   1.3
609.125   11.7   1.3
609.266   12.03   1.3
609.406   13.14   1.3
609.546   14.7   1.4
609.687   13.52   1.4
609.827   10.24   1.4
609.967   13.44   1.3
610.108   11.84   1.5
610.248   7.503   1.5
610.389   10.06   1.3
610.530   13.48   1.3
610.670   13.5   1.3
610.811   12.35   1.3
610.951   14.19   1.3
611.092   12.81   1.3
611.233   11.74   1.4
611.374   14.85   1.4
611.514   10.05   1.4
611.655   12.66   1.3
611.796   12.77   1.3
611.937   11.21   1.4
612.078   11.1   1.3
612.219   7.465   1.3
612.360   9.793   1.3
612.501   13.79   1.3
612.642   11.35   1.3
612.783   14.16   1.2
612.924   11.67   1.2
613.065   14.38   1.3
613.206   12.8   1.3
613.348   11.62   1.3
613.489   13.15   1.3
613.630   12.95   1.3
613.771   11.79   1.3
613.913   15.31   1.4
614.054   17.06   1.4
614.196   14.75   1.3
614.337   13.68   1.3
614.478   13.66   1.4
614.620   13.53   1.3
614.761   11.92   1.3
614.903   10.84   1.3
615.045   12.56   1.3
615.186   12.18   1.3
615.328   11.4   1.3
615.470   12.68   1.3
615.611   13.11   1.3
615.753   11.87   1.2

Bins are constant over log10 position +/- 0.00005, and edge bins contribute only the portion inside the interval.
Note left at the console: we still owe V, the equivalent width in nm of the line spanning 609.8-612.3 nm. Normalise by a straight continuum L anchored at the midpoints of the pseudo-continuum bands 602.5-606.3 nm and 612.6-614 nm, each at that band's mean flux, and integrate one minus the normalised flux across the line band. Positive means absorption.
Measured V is 0.19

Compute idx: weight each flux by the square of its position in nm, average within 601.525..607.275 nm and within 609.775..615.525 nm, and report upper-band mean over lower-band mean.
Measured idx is 1.0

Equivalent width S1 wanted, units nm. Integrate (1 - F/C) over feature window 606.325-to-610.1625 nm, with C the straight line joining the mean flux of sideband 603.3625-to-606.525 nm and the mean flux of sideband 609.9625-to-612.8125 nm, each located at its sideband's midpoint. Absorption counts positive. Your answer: -0.245 nm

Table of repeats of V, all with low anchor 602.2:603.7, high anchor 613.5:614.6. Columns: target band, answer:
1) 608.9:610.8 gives 0.16 nm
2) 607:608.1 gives 0.02 nm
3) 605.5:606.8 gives 0.03 nm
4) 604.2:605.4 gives -0.02 nm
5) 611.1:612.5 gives 0.22 nm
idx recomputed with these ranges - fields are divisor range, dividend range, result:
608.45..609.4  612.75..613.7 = 1.05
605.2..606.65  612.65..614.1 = 1.13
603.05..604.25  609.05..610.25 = 1.07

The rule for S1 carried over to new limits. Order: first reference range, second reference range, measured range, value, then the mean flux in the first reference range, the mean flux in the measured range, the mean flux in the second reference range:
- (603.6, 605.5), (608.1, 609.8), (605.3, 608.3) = -0.04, 12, 12.6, 12.8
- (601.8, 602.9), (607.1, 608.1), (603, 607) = -0.09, 11.5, 12.3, 12.4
